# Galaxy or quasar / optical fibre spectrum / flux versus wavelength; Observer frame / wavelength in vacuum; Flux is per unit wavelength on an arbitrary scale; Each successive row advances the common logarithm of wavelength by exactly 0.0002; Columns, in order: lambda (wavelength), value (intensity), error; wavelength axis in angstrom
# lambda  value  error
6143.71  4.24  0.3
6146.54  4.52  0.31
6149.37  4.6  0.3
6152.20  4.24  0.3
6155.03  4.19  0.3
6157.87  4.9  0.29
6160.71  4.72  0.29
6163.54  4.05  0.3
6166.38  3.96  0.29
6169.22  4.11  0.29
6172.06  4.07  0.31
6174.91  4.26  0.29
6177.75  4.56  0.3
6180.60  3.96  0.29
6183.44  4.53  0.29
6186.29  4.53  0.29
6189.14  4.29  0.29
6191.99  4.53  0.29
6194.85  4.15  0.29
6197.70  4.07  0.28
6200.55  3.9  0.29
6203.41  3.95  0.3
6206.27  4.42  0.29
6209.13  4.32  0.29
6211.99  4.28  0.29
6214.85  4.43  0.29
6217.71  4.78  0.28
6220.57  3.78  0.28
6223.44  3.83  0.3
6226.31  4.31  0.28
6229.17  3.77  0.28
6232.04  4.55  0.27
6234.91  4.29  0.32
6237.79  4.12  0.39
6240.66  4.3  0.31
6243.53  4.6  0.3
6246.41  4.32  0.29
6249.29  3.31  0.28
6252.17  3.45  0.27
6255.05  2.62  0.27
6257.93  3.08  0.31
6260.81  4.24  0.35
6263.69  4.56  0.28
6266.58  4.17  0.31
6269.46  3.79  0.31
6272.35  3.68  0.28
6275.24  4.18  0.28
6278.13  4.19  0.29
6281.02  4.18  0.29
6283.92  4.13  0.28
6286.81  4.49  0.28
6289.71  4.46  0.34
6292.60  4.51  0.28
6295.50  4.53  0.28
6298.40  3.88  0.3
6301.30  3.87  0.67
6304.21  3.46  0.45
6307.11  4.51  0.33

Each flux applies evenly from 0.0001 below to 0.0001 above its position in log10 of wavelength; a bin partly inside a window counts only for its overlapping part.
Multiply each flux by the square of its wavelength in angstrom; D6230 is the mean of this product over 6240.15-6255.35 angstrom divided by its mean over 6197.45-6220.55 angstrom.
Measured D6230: 0.91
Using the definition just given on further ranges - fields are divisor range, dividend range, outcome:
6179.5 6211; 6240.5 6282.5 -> 0.94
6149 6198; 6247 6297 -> 0.95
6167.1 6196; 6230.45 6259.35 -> 0.92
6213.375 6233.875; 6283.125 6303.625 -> 1.03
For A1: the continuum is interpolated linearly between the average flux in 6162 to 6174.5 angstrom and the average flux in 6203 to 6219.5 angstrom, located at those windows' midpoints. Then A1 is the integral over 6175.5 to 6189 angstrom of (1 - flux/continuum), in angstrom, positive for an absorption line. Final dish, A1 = -0.7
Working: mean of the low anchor 4.07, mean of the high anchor 4.38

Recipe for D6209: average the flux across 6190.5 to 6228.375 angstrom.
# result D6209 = 4.2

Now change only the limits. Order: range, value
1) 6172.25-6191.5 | 4.34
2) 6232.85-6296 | 4.05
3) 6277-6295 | 4.34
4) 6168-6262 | 4.11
